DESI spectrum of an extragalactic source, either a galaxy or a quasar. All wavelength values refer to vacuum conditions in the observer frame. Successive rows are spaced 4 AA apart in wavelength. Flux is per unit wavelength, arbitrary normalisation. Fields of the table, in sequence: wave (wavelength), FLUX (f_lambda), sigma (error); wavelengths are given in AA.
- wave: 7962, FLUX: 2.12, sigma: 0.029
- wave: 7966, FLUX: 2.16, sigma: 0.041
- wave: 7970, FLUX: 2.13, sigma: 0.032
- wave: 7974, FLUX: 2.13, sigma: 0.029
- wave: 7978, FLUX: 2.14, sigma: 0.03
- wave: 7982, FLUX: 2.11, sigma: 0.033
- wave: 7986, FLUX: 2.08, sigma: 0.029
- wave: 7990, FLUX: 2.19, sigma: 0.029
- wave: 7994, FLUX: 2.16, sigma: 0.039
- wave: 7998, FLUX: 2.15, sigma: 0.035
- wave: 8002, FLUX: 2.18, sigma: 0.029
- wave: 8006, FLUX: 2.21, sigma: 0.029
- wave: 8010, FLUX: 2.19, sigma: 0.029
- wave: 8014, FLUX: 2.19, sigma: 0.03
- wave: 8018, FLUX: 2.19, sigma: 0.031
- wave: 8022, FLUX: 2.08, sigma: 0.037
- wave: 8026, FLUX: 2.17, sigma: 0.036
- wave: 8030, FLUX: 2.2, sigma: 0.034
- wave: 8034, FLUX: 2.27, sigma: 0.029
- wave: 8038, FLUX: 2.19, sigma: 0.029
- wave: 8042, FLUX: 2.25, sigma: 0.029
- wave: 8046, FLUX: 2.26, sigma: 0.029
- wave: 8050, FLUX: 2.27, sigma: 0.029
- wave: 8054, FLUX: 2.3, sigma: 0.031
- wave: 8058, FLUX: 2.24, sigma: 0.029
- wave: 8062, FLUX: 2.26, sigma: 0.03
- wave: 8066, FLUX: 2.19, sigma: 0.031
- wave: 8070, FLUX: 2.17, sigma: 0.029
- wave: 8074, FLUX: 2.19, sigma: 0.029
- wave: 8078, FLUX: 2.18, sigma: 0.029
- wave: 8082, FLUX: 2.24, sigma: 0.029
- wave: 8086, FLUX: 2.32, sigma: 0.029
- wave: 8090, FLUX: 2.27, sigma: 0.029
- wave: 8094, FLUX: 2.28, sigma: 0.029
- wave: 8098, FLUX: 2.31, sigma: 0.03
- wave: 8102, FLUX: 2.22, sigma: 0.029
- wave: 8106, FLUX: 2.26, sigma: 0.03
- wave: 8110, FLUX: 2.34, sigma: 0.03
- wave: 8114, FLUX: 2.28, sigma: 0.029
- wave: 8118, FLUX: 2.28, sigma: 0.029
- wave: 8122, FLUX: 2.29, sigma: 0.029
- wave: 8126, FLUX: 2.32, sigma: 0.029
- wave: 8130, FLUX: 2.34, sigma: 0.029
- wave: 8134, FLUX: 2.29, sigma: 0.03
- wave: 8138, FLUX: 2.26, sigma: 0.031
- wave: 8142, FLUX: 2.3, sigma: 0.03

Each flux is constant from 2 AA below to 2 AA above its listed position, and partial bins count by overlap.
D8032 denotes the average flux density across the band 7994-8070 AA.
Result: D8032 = 2.21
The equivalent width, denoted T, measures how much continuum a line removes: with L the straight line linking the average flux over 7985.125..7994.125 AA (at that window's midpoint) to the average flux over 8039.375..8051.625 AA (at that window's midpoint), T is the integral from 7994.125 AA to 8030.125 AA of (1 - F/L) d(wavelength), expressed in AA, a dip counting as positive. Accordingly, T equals 0.3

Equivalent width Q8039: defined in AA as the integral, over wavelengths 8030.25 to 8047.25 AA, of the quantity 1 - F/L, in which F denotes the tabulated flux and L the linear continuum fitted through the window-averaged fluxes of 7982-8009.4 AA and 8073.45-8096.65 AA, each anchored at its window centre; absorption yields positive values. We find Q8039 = -0.26 AA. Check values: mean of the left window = 2.16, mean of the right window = 2.25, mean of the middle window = 2.24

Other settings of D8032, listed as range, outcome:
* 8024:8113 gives 2.24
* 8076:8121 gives 2.27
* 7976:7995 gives 2.13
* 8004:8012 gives 2.2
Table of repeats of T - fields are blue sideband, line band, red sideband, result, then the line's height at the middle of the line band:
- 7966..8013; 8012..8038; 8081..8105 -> 0.1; 2.19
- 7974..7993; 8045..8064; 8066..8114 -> -0.5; 2.21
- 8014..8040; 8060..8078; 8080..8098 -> 0.4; 2.25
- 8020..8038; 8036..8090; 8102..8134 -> -0.3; 2.22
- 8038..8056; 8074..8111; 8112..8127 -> 0.3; 2.28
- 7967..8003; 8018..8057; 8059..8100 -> -0.4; 2.2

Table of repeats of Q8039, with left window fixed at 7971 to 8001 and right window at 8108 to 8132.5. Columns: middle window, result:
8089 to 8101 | 0.0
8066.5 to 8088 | 0.3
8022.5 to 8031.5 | 0.1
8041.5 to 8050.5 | -0.2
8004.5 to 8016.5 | -0.1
